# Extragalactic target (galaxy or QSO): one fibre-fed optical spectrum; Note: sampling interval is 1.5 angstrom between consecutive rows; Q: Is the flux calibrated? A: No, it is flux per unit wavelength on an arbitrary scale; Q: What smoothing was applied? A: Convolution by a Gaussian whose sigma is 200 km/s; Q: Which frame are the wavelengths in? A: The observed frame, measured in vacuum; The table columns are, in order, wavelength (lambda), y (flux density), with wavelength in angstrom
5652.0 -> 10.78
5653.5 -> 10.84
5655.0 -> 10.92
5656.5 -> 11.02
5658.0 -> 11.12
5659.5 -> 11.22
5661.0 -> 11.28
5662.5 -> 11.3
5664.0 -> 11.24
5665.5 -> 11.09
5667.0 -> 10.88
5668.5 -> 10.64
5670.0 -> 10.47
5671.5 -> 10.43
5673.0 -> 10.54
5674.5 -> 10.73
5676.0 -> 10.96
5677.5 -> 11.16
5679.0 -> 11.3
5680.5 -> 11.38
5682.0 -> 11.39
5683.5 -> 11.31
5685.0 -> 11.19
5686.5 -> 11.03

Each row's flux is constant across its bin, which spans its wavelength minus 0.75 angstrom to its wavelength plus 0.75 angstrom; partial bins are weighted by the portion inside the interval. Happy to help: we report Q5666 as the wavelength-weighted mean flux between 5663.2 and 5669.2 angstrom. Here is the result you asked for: 11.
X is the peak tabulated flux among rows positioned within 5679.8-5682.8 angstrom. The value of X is 11.39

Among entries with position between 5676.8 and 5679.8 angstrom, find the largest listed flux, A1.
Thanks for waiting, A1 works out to 11.3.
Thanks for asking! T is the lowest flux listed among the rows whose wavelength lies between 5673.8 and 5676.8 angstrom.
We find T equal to 10.73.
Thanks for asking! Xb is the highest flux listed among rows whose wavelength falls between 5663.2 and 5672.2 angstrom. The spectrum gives 11.24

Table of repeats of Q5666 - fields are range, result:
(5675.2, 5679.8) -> 11.1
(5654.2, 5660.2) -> 11.1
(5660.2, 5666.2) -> 11.2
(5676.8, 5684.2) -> 11.3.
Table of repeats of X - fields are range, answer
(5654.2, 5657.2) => 11.02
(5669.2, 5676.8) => 10.96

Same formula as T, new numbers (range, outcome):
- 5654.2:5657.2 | 10.92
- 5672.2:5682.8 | 10.54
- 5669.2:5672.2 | 10.43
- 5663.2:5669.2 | 10.64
